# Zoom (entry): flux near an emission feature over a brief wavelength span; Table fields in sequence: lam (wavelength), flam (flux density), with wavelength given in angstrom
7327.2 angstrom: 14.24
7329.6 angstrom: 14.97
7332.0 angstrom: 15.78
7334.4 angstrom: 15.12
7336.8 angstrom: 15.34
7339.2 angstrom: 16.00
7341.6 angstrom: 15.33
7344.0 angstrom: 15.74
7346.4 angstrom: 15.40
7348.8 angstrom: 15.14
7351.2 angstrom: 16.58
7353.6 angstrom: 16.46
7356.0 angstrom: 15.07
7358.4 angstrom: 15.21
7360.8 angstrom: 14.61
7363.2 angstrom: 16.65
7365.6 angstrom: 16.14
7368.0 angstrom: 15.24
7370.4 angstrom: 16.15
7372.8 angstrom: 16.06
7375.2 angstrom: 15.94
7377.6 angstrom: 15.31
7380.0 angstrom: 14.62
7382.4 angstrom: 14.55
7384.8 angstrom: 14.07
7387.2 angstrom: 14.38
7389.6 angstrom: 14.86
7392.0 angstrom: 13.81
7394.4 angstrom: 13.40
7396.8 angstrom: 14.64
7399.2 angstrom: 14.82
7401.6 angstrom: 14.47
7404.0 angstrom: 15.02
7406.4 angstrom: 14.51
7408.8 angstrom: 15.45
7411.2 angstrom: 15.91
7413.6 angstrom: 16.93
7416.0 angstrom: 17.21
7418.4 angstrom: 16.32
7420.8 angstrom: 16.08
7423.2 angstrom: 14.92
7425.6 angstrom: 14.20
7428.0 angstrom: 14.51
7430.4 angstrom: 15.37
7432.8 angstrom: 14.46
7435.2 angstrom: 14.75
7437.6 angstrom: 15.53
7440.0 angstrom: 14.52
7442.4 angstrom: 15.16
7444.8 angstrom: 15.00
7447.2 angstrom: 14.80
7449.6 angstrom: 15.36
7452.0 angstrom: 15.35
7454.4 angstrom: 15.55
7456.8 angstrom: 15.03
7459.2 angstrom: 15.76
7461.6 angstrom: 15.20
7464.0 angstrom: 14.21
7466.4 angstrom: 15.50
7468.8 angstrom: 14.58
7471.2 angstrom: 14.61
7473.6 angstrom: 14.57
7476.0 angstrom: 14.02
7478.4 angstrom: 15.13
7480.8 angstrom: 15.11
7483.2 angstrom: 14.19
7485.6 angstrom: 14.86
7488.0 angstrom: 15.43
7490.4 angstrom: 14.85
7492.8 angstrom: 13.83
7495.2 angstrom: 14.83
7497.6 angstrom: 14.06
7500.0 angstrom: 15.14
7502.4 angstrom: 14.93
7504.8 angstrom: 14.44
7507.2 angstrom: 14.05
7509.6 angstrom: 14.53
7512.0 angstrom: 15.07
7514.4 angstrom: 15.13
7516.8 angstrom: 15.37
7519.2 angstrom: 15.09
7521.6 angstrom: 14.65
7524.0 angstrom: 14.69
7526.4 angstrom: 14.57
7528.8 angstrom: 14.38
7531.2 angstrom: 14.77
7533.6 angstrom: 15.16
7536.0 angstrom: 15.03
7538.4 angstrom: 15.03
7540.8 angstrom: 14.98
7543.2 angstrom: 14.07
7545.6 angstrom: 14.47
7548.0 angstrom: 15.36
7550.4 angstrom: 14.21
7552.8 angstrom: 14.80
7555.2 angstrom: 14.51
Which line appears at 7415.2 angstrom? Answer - [N II]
